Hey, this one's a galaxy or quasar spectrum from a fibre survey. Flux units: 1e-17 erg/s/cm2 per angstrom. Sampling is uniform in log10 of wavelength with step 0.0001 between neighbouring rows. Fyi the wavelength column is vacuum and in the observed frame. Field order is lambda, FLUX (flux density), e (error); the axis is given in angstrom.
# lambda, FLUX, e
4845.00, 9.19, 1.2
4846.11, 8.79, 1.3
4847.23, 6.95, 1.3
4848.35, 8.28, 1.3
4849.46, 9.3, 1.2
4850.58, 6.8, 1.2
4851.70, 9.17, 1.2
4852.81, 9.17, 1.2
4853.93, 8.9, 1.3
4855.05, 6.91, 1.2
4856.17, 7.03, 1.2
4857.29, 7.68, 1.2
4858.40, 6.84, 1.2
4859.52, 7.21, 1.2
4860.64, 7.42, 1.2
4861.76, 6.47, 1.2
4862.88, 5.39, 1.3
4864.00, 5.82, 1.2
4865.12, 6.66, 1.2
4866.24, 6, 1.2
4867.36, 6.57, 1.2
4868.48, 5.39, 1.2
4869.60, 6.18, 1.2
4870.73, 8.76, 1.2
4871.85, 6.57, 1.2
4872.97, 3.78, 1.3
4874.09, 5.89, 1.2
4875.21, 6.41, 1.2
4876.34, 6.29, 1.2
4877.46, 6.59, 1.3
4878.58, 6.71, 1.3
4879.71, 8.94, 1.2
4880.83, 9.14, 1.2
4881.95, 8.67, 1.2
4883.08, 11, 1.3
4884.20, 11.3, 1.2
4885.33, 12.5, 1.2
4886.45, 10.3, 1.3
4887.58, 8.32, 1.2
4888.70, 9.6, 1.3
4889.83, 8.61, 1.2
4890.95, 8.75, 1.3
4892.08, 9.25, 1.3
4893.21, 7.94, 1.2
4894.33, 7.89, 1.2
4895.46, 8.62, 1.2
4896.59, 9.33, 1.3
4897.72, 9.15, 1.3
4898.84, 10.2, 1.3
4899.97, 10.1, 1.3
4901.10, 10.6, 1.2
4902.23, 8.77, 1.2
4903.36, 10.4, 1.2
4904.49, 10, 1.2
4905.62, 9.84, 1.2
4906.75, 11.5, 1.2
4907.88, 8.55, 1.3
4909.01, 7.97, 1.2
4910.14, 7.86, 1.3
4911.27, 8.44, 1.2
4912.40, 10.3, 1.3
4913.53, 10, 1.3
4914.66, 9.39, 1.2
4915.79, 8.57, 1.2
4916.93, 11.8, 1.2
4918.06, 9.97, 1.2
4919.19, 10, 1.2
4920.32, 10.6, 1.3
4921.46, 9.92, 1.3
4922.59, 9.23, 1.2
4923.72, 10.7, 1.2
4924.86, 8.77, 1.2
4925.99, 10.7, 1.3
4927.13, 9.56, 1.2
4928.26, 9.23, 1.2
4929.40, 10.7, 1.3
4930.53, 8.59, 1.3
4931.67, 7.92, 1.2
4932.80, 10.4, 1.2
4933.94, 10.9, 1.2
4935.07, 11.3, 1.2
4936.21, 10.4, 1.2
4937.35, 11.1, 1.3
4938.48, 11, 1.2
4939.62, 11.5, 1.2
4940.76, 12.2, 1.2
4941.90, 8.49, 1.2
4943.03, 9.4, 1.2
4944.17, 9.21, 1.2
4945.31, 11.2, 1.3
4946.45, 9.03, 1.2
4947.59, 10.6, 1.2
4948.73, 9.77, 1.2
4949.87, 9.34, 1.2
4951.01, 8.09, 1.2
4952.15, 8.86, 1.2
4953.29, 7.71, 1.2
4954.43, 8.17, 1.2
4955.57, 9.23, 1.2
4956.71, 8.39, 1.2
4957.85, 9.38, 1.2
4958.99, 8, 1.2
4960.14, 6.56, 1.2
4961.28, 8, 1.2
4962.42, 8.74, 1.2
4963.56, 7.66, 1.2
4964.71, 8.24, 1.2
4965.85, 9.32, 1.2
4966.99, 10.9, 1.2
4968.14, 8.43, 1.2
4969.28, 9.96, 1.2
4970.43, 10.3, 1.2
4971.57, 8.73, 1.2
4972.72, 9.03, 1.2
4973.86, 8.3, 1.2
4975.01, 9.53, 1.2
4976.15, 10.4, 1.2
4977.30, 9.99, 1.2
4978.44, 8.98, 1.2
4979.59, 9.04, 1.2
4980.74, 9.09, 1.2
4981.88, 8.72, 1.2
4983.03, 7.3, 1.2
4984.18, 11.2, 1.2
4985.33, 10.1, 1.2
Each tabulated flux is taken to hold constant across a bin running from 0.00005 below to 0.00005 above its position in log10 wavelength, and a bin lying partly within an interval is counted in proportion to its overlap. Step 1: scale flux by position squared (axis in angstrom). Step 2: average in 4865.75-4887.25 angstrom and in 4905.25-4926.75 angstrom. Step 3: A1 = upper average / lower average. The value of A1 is 1.27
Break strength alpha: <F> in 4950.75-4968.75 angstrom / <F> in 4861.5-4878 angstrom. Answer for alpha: 1.37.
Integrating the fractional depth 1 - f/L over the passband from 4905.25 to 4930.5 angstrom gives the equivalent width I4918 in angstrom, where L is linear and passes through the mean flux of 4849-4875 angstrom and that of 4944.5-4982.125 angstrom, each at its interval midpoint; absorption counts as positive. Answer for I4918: -5.0 angstrom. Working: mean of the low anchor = 6.94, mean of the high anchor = 9.03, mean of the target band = 9.69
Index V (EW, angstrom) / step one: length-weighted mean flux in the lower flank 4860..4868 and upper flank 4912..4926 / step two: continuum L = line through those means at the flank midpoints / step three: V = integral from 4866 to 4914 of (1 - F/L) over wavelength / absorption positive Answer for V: -3.17 angstrom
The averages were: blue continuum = 6.33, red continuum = 9.97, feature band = 8.6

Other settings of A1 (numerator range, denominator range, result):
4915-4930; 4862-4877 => 1.66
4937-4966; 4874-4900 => 1.07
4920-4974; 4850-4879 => 1.44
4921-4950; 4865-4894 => 1.29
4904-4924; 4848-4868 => 1.36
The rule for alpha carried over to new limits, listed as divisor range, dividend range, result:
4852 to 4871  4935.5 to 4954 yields 1.42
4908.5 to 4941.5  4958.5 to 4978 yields 0.90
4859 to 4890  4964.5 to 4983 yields 1.22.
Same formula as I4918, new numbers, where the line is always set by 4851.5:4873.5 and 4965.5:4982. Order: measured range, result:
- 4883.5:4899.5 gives -4.1 angstrom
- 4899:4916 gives -3.5 angstrom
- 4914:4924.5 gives -2.4 angstrom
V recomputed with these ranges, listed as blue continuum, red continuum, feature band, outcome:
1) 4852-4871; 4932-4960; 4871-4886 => -0.9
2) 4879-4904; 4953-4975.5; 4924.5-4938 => -1.3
